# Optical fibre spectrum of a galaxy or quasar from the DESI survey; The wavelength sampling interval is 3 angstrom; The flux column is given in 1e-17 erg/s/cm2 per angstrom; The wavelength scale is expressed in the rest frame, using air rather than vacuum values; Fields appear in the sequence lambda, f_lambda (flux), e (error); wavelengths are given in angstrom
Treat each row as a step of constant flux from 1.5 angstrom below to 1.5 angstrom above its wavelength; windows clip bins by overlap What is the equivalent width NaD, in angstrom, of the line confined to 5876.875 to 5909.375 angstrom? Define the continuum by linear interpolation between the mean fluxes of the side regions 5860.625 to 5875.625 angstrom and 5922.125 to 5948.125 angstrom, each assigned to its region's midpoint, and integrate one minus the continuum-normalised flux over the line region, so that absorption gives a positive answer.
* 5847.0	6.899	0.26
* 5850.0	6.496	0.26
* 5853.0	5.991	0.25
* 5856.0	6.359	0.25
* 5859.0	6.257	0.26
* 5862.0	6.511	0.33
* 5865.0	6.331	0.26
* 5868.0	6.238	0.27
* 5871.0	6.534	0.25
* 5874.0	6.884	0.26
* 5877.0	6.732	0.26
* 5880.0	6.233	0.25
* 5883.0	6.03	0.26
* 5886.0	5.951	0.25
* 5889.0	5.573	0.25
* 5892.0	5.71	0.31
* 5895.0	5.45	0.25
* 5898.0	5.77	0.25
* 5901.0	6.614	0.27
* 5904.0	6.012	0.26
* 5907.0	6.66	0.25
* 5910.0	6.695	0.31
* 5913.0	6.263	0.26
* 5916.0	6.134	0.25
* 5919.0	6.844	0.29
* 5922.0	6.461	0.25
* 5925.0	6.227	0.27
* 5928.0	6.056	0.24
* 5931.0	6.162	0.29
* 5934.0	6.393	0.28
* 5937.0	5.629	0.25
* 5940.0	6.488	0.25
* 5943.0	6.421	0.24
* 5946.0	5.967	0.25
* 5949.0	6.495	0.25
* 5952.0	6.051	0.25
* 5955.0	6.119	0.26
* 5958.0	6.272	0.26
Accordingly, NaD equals 1.7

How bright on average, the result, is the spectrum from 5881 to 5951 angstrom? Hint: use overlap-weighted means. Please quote 6.17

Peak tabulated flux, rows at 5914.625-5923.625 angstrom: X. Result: 6.844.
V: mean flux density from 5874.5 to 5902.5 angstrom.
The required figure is 6.04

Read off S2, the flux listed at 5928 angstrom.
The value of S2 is 6.056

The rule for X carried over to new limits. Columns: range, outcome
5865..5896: 6.884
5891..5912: 6.695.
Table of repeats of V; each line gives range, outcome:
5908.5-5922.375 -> 6.48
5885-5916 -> 6.07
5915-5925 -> 6.46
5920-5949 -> 6.23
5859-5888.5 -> 6.35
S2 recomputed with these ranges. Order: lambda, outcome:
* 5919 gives 6.844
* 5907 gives 6.66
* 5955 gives 6.119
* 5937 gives 5.629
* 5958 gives 6.272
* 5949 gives 6.495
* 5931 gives 6.162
